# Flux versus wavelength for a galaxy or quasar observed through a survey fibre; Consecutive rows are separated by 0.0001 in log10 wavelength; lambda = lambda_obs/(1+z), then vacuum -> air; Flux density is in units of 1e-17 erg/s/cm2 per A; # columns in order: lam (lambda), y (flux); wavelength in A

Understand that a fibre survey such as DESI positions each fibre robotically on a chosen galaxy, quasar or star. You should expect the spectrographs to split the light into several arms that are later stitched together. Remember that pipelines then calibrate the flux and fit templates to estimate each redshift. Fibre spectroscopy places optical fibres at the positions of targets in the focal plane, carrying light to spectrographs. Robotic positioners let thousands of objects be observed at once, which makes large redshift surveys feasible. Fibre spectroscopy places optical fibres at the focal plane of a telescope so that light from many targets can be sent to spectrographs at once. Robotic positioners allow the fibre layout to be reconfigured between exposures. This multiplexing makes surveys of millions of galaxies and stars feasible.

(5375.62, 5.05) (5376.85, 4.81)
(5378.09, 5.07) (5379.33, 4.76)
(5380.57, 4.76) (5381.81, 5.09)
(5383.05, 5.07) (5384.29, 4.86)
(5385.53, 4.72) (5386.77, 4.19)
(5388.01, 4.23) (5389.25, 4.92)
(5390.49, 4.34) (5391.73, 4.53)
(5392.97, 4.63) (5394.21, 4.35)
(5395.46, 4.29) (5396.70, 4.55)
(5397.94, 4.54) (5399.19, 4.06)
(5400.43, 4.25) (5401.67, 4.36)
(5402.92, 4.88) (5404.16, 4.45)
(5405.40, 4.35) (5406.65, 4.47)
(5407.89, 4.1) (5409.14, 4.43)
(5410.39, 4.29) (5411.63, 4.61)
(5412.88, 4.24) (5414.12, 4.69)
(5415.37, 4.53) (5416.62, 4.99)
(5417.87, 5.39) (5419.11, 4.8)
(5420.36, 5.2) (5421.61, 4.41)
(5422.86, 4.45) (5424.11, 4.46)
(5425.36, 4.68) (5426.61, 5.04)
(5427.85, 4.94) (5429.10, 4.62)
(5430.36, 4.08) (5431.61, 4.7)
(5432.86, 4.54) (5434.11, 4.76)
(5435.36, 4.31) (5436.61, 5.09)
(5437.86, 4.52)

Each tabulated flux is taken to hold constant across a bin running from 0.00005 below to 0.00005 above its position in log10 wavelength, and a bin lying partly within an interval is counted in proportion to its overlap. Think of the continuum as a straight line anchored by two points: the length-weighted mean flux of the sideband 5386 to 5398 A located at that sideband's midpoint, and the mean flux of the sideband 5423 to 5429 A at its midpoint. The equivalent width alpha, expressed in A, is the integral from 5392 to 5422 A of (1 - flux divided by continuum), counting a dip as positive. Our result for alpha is 0.3 A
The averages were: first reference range 4.46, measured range 4.54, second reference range 4.74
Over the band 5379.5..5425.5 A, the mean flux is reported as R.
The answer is 4.57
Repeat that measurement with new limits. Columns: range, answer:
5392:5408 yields 4.42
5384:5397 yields 4.5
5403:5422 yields 4.61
